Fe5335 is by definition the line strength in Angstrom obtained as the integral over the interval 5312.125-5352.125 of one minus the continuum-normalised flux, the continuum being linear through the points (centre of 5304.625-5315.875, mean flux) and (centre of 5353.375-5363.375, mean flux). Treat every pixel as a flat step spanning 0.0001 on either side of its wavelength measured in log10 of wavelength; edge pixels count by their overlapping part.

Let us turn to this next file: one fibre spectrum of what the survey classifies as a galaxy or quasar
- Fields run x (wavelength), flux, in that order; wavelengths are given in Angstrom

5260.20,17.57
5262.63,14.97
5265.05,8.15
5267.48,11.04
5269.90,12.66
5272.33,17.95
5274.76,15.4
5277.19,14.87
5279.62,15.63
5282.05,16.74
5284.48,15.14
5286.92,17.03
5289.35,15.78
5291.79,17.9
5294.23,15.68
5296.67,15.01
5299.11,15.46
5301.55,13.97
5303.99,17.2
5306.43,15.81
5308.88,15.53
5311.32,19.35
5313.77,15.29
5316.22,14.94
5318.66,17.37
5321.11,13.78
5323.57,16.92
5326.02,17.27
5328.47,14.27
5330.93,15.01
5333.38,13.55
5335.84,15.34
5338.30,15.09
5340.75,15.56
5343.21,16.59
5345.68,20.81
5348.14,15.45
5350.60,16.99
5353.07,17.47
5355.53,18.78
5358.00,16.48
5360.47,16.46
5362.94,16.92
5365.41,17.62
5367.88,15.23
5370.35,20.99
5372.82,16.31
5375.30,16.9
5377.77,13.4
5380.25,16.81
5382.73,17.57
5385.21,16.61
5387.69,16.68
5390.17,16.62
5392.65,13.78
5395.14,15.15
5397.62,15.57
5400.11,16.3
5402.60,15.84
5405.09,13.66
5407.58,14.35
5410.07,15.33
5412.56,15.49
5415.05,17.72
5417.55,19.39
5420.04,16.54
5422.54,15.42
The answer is 2.0 Angstrom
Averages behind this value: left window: 16.4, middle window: 15.9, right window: 17.2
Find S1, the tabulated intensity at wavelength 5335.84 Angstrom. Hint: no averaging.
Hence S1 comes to 15.34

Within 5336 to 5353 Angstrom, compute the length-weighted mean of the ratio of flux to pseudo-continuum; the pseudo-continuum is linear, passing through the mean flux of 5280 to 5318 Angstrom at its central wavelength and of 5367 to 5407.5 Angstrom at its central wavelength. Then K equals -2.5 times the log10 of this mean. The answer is -0.04 mag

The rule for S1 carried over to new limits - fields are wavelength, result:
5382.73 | 17.57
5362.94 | 16.92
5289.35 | 15.78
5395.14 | 15.15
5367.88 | 15.23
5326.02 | 17.27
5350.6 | 16.99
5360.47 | 16.46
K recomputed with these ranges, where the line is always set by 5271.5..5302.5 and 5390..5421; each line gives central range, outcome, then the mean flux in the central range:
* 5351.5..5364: -0.09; 17.2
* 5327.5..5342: 0.07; 14.8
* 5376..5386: -0.02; 16.1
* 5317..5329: -0.01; 16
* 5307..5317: -0.03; 16.3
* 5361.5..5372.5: -0.11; 17.6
